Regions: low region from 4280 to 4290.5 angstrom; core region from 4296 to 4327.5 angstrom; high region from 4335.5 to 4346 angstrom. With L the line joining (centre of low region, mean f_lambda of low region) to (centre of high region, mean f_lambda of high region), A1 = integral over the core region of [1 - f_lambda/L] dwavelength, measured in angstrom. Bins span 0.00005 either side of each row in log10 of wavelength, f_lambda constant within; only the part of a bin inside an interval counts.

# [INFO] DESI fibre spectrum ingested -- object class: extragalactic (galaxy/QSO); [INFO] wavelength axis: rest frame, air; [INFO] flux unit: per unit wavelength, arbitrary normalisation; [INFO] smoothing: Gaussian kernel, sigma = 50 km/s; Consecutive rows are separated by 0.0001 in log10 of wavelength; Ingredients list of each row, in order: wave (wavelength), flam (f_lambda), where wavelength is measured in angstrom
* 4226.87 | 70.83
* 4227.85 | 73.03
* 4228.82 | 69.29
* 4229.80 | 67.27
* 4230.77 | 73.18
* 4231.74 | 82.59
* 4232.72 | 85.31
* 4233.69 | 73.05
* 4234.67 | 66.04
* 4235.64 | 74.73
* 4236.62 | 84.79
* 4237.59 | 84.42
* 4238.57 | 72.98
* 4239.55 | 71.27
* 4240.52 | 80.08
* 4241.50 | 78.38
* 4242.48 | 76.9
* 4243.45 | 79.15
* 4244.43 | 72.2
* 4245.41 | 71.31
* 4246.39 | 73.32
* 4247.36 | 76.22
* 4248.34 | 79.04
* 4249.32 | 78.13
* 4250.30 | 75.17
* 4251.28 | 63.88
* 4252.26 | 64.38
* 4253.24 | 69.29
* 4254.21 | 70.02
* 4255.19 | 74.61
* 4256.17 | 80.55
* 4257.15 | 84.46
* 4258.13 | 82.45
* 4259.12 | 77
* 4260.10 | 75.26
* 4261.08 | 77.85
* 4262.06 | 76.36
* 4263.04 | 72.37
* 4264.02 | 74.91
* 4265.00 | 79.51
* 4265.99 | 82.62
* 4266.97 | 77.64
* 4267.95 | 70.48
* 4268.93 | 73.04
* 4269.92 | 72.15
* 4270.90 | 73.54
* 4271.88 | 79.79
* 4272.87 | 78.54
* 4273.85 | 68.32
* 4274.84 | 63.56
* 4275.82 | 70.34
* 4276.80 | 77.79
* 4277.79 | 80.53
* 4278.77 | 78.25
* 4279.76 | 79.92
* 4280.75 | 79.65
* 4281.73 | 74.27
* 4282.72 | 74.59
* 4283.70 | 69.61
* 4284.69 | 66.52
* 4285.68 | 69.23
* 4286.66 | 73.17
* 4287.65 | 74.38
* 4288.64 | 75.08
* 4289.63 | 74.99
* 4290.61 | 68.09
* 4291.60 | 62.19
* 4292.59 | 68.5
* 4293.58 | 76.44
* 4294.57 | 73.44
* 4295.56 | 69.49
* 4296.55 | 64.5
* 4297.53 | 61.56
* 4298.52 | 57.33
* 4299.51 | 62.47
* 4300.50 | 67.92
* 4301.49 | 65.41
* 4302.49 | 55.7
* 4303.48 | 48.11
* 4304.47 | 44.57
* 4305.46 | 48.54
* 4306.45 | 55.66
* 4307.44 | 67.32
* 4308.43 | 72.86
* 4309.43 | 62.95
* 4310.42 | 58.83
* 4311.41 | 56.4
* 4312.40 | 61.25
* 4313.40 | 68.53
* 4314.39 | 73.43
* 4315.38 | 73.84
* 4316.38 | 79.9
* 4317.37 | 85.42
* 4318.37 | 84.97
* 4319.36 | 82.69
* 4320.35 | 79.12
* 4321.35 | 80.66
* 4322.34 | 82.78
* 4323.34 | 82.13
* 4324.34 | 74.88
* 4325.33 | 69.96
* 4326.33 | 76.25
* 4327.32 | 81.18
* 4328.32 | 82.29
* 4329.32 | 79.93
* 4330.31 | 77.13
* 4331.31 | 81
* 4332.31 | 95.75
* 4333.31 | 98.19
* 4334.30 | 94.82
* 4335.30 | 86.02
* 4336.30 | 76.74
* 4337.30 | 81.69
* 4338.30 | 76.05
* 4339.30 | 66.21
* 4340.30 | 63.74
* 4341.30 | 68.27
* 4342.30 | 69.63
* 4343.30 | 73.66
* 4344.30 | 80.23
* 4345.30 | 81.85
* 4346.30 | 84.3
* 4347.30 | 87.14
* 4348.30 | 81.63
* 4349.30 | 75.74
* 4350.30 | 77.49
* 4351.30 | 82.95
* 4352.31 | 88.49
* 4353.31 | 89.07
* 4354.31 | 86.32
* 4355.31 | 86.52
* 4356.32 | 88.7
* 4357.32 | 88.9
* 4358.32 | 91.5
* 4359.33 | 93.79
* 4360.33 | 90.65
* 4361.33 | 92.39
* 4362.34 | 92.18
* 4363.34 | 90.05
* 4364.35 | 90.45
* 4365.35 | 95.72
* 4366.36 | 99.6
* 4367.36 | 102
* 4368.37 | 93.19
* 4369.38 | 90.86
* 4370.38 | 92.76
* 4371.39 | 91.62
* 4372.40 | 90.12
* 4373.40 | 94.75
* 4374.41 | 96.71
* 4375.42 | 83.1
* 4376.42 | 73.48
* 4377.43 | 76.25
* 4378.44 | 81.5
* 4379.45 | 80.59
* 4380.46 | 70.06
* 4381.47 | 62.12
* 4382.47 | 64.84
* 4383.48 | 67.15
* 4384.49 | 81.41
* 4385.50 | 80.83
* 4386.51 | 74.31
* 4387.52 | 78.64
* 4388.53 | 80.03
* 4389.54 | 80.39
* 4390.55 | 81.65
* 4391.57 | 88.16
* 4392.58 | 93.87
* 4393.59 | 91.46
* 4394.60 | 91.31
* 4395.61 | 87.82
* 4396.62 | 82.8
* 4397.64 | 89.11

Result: 2.3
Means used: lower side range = 73.2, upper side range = 74.3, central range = 68.3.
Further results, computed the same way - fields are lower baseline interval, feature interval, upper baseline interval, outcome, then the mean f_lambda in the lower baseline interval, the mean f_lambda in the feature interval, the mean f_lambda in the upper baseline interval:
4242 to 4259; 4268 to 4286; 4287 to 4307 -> -1.4 angstrom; 74.8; 73.8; 63.8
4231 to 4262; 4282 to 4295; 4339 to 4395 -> 1.2 angstrom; 75.9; 71.3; 83.8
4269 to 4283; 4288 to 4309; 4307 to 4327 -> 3.0 angstrom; 75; 63.9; 73.8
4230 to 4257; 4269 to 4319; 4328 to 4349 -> 5.7 angstrom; 75.3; 69.1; 80.2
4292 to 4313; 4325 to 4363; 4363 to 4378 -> -1.6 angstrom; 61.9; 82.7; 90.7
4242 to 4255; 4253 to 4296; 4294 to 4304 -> -4.3 angstrom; 73.1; 74.4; 62.6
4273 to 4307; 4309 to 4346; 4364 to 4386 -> -0.9 angstrom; 67.8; 77.1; 84.5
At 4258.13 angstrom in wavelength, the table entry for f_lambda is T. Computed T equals 82.45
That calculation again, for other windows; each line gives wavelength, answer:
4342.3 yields 69.63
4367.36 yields 102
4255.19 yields 74.61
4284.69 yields 66.52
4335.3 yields 86.02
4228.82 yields 69.29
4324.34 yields 74.88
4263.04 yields 72.37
